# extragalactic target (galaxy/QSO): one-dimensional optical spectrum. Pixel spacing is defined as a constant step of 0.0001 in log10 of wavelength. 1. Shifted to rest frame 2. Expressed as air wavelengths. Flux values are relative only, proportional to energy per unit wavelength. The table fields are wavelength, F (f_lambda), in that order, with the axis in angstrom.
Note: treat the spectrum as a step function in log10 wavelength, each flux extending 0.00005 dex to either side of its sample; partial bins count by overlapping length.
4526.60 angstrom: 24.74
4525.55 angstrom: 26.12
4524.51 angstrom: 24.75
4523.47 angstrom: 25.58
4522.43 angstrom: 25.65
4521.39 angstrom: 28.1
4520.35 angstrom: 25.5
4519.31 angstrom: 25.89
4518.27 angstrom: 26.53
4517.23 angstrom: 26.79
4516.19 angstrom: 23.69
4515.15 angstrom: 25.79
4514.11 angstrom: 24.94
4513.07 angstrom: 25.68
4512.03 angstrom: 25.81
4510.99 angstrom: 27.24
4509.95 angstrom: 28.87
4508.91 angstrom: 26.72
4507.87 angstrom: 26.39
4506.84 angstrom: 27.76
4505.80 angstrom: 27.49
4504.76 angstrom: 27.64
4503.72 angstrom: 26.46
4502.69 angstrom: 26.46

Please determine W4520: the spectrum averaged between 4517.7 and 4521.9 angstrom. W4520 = 26.5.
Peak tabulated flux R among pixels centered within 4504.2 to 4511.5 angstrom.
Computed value 28.87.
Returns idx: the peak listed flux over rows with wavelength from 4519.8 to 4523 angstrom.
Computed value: 28.1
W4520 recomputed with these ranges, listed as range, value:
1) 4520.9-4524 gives 26.5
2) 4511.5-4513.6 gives 25.7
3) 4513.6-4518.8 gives 25.6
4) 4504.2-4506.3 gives 27.5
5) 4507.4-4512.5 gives 27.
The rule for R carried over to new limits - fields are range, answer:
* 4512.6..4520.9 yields 26.79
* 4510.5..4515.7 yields 27.24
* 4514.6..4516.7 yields 25.79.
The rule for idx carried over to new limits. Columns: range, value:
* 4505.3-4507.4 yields 27.76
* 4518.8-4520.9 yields 25.89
